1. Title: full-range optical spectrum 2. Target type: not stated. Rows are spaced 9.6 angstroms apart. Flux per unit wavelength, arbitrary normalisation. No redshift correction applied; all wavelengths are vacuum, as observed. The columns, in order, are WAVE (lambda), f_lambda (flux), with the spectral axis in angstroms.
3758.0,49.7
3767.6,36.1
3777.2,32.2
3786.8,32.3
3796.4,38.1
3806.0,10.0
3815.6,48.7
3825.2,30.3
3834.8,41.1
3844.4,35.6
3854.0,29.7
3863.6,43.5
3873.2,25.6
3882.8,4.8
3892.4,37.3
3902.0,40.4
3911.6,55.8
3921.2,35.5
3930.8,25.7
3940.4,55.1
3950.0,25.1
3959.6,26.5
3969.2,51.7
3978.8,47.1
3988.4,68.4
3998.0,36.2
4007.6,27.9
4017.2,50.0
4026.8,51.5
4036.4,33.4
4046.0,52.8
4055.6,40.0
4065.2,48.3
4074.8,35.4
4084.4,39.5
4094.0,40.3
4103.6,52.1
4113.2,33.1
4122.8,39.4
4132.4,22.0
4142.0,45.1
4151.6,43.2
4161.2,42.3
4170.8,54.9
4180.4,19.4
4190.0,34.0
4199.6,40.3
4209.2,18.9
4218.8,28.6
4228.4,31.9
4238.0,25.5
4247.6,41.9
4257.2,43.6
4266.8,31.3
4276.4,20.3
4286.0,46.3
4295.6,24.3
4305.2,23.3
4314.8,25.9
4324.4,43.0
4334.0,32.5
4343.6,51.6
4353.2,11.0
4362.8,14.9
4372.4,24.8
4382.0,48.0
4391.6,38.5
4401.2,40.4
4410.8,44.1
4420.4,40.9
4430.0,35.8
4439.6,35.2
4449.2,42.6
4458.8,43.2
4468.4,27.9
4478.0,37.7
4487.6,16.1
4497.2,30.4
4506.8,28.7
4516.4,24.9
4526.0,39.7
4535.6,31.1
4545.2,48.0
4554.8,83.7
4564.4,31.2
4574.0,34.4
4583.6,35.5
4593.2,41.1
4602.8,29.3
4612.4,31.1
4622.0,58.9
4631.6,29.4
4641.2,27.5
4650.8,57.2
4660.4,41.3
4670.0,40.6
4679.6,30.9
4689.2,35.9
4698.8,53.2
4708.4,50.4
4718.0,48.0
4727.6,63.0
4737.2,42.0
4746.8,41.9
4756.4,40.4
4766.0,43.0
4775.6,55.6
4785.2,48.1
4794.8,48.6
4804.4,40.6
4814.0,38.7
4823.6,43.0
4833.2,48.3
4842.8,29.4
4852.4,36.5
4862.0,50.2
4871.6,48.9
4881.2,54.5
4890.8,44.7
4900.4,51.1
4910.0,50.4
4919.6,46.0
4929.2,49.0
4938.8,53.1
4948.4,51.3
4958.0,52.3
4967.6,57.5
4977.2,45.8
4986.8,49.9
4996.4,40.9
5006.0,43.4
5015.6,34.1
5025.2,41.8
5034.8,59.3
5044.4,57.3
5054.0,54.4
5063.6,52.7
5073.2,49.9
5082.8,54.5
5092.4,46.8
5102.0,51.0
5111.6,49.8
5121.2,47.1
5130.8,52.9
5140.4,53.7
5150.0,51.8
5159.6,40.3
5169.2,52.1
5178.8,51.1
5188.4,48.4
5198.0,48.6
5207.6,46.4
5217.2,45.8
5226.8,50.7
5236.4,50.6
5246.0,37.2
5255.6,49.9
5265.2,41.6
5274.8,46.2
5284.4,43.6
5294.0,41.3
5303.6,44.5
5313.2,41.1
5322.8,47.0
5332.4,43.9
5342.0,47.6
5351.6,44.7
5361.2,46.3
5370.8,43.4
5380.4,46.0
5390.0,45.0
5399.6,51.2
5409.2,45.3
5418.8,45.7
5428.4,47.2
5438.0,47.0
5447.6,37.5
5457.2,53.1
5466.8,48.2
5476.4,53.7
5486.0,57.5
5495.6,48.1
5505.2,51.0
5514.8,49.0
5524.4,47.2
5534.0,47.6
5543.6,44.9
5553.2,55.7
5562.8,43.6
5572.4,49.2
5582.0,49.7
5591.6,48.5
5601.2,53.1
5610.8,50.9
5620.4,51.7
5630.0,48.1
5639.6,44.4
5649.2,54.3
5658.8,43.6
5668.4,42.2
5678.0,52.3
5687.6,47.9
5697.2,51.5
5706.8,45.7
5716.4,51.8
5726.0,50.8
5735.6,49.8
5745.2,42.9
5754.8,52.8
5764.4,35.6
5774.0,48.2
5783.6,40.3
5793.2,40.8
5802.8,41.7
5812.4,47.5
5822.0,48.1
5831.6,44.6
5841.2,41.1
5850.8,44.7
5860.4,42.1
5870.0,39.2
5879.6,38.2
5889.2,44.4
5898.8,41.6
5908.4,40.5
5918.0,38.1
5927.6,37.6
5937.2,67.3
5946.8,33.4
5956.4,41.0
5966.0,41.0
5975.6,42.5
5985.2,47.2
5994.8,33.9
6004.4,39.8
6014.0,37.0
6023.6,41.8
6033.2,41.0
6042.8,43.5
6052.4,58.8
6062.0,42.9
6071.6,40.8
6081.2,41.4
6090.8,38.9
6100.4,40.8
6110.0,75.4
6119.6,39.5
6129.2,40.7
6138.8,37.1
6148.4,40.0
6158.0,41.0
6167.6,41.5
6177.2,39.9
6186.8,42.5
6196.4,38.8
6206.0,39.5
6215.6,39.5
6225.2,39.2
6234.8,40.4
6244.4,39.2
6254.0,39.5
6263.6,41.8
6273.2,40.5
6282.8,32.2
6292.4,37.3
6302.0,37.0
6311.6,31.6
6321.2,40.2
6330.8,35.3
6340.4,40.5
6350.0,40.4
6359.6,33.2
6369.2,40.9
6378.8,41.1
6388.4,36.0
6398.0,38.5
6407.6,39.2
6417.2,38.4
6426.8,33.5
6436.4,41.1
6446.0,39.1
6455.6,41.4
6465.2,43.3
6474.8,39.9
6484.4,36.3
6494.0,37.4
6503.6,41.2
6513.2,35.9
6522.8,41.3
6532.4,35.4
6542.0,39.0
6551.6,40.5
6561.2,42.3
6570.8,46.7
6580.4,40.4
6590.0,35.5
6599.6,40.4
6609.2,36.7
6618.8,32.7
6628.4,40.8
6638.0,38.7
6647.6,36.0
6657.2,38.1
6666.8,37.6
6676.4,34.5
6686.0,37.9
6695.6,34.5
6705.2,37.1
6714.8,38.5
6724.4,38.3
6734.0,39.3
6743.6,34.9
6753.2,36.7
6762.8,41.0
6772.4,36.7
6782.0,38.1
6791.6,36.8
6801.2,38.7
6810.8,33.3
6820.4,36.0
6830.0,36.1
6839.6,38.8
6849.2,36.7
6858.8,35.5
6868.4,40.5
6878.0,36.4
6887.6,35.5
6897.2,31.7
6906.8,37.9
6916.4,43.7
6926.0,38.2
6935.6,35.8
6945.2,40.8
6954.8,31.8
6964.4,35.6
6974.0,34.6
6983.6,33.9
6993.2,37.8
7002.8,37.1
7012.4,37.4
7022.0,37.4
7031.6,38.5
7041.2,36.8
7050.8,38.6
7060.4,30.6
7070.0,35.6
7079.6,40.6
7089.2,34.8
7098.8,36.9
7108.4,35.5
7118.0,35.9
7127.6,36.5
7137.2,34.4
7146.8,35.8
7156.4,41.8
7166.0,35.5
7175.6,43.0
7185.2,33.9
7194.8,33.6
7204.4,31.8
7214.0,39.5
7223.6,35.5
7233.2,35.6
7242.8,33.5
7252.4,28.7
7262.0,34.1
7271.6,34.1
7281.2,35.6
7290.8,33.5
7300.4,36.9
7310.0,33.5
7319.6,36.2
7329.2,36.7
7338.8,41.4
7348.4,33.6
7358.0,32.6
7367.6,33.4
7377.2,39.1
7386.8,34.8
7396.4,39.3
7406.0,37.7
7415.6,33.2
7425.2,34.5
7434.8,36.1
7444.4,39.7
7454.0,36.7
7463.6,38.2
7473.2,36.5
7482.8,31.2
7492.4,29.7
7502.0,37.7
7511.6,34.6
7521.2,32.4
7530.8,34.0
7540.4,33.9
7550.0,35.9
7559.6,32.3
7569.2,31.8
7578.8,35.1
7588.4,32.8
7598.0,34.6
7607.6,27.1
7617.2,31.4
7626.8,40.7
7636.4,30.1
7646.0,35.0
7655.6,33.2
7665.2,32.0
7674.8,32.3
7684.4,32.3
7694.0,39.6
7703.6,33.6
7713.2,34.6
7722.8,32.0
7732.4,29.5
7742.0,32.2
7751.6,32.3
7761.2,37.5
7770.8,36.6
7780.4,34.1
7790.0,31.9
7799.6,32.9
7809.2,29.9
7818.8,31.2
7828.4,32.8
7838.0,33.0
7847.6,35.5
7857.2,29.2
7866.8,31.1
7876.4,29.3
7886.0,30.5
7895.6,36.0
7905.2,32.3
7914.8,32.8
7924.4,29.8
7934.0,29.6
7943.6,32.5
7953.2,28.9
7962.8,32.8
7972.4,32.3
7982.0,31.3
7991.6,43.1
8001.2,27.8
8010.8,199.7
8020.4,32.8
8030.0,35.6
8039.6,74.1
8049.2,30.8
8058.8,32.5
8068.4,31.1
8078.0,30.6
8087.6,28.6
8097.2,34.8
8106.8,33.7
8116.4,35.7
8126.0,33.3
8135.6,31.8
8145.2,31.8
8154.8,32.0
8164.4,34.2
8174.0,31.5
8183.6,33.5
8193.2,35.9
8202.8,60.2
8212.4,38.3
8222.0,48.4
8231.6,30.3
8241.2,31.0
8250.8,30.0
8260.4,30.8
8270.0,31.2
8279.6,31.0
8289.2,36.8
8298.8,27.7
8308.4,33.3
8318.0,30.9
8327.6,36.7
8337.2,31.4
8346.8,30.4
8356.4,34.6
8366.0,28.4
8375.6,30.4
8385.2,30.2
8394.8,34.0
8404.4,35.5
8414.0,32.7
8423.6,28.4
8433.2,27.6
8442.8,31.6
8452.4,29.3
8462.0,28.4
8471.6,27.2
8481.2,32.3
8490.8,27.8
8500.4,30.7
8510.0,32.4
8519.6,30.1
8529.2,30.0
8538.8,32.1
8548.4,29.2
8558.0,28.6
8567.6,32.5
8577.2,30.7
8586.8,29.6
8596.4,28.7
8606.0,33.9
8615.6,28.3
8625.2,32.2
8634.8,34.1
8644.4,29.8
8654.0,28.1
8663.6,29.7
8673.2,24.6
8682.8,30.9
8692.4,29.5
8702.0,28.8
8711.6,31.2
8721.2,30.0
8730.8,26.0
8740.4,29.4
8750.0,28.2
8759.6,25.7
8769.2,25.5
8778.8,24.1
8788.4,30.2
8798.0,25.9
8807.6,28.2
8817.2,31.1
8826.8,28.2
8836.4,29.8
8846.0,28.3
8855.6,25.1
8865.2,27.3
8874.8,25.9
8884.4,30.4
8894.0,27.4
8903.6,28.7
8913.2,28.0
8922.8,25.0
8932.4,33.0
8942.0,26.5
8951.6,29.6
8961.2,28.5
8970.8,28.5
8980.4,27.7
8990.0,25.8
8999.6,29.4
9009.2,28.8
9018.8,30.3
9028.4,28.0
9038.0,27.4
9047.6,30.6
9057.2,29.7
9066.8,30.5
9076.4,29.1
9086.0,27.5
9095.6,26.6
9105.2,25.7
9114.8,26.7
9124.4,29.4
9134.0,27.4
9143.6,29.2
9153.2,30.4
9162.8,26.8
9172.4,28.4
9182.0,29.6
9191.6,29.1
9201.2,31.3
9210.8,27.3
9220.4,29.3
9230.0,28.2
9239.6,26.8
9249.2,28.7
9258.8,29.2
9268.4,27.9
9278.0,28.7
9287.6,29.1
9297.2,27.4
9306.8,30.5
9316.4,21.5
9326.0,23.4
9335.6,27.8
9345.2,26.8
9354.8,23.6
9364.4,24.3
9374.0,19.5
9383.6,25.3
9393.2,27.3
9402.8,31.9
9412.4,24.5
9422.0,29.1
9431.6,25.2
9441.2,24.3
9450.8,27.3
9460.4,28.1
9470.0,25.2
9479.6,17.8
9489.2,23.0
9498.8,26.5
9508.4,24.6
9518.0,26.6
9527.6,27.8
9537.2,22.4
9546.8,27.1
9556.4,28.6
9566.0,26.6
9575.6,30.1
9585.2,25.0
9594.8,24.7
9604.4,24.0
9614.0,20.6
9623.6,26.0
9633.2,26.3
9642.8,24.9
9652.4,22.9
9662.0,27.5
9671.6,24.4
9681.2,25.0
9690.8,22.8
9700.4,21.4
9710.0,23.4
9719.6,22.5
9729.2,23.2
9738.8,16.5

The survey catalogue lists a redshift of 0.22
